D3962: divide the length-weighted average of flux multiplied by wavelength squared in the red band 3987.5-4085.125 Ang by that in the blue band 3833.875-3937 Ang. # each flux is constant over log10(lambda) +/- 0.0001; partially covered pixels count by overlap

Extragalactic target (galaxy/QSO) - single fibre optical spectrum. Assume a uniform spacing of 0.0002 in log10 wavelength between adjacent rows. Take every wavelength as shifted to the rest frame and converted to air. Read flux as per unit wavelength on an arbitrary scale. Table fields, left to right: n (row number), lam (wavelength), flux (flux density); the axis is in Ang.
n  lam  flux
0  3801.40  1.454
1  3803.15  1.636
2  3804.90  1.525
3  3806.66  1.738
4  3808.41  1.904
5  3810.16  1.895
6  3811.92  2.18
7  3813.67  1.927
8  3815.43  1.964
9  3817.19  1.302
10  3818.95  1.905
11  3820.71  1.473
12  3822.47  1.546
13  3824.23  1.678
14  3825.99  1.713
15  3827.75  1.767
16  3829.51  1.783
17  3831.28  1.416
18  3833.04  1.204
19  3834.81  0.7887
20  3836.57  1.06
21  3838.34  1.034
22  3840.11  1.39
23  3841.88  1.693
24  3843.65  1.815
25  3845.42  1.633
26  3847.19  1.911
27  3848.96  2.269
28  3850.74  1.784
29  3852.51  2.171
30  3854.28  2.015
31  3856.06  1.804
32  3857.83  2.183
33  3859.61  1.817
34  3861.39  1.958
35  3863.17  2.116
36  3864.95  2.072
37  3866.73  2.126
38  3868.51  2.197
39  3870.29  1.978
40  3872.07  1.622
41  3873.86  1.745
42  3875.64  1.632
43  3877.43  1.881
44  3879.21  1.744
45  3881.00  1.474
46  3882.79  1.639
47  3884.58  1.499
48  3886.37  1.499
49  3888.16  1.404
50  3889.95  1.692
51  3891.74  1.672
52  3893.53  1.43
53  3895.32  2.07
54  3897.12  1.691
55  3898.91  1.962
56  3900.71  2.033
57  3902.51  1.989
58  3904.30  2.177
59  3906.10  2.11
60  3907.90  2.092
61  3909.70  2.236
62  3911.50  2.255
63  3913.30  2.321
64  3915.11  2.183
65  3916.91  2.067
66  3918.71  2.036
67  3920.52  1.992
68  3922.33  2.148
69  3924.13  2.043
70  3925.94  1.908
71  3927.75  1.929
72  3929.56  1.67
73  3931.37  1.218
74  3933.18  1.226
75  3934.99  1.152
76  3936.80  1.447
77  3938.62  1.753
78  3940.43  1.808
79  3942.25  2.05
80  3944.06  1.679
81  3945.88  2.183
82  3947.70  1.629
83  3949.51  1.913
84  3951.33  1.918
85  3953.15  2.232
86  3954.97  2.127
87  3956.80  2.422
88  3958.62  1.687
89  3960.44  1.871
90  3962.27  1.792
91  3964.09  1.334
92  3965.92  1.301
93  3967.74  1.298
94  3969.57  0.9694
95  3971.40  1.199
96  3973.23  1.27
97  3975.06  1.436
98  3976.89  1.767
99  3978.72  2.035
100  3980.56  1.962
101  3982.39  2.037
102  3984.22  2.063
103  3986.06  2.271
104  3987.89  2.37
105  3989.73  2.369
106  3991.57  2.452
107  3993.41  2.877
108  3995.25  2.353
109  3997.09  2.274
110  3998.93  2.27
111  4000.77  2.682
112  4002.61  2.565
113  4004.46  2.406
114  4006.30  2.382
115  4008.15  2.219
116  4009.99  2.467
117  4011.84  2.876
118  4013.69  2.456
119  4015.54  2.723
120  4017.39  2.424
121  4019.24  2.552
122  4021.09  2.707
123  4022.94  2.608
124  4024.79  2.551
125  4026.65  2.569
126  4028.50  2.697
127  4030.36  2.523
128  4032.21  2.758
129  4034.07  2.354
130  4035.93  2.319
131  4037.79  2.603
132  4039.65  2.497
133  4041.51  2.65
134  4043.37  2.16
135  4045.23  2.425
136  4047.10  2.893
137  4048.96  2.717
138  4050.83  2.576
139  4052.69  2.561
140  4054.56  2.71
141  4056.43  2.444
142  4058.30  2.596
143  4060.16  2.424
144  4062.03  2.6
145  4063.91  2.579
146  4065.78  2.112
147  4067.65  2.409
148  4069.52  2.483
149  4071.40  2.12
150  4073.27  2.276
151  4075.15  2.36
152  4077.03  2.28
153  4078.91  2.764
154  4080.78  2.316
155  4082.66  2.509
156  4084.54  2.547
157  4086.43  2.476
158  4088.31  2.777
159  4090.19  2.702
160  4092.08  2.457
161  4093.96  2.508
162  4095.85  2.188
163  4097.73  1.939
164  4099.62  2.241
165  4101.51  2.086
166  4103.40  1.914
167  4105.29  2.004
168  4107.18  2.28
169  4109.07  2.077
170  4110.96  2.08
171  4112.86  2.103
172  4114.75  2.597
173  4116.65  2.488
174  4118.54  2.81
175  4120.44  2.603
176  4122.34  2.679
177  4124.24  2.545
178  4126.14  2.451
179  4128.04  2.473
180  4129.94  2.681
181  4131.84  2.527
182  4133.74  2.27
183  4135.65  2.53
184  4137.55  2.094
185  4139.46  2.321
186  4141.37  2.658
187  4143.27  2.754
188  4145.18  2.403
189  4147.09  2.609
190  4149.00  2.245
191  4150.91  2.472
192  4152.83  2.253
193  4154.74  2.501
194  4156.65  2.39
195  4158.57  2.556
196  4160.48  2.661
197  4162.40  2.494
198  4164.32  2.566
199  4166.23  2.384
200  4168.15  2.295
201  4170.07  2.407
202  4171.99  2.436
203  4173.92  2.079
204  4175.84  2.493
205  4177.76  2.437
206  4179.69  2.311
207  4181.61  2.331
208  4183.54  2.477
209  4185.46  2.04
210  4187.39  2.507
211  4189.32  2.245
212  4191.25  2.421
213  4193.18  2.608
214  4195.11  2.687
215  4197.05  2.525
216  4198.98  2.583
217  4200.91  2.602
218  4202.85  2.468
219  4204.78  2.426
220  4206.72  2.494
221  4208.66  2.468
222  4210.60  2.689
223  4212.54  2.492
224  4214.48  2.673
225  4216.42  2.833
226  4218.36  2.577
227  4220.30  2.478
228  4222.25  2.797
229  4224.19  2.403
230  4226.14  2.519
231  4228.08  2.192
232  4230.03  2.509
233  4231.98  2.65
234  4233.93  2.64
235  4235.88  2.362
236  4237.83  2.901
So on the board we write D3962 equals 1.5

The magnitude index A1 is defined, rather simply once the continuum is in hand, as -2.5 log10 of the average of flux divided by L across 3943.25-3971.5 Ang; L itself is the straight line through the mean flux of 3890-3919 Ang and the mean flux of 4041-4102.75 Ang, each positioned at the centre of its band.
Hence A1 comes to 0.23 mag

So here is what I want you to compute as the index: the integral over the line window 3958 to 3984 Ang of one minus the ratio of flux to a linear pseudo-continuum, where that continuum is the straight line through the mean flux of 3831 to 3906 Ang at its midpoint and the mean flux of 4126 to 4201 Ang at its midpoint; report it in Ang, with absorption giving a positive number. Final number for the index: 5.39 Ang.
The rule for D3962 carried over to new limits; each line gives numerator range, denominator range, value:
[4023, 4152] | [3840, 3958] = 1.43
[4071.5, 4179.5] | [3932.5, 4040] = 1.22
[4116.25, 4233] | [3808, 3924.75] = 1.59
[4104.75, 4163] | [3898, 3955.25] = 1.41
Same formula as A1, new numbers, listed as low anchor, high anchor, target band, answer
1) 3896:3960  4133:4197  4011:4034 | -0.225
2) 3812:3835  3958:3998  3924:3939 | 0.146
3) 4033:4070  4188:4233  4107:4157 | 0.034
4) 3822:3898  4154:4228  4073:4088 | -0.110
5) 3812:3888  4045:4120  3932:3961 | 0.112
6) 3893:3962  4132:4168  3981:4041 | -0.170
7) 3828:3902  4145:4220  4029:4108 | -0.110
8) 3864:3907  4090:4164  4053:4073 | -0.095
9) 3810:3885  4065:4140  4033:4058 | -0.136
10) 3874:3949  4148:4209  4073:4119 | -0.050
